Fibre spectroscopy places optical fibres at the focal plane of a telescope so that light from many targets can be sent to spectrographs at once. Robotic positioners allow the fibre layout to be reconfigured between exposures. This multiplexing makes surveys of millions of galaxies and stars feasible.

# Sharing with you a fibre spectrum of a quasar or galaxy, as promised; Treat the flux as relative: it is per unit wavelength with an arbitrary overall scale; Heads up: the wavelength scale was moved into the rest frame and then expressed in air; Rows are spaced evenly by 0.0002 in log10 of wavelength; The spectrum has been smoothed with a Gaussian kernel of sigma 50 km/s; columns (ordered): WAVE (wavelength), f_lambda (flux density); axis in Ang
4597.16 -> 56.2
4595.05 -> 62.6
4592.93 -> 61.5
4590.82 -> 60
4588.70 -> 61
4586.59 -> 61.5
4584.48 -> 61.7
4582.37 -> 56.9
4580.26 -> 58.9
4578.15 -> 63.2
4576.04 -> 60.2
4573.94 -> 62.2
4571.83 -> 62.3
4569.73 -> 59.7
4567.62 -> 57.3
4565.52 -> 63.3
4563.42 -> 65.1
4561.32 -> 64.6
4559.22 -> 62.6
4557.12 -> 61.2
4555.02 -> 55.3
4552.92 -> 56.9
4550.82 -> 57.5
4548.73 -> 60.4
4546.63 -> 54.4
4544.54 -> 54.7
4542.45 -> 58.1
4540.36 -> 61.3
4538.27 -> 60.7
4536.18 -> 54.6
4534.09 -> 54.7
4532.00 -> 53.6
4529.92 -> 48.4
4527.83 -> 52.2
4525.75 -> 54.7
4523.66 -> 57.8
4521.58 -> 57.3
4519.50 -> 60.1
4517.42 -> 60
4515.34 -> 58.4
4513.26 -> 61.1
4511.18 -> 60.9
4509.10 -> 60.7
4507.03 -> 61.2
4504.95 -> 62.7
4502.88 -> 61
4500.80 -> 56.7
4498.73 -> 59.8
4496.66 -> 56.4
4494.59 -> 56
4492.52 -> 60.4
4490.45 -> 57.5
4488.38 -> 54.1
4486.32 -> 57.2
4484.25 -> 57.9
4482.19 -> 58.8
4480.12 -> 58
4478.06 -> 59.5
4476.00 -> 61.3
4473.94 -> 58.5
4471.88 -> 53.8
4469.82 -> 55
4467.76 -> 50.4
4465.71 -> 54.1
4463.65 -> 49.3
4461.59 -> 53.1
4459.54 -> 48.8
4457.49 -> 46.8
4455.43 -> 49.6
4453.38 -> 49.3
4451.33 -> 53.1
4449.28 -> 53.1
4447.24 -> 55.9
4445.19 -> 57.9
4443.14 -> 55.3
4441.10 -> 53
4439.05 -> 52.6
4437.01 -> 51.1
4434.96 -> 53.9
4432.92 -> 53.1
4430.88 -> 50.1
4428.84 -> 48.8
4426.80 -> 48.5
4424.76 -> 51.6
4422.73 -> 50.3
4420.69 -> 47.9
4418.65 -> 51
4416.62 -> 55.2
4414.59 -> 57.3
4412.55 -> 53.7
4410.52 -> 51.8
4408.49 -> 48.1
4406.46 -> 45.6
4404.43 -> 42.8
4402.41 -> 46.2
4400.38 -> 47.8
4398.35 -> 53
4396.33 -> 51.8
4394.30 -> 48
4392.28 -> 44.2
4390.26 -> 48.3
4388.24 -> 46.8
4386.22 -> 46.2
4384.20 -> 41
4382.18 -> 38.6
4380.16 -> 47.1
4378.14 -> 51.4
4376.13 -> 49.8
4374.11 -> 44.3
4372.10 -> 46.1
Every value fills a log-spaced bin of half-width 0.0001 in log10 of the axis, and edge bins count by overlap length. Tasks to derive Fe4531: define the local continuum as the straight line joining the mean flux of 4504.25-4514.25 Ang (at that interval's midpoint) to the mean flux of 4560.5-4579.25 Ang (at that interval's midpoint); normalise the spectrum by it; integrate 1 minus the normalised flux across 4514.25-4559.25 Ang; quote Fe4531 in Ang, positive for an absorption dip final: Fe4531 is 3.4 Ang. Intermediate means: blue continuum 61.3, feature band 56.9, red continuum 62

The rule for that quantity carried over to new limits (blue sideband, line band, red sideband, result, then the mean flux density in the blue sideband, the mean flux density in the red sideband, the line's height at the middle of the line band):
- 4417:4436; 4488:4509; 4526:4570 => -1.5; 50.7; 57.9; 54.9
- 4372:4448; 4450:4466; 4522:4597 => 0.7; 49.7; 58.9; 52.6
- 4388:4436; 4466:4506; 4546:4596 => -2.0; 49.9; 60.5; 54.8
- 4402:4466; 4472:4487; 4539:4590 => -1.2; 51.2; 60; 54.3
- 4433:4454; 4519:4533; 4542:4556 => 0.3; 53.6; 56.7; 56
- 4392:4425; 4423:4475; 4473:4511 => 1.9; 49.9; 58.8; 54.2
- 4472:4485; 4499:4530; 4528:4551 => -0.8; 58.7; 56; 57.1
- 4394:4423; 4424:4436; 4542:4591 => 0.1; 50.1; 60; 51.4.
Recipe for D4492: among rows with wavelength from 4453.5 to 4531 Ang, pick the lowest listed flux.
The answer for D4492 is 46.8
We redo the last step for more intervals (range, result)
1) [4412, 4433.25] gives 47.9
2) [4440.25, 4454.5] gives 49.3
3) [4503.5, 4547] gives 48.4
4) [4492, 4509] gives 56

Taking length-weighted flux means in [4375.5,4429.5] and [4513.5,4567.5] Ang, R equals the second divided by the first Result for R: 1.19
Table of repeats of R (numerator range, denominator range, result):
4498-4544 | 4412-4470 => 1.11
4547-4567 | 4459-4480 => 1.11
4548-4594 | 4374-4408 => 1.30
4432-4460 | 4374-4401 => 1.11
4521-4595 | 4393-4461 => 1.15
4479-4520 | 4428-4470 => 1.13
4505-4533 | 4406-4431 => 1.13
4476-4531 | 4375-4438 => 1.18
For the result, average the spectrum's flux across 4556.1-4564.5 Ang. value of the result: 63.4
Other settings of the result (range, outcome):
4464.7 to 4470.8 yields 53.2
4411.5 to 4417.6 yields 55.4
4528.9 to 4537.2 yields 52.8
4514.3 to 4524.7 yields 58.7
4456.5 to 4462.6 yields 49.6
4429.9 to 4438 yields 52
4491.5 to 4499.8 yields 58.2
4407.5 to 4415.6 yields 52.7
